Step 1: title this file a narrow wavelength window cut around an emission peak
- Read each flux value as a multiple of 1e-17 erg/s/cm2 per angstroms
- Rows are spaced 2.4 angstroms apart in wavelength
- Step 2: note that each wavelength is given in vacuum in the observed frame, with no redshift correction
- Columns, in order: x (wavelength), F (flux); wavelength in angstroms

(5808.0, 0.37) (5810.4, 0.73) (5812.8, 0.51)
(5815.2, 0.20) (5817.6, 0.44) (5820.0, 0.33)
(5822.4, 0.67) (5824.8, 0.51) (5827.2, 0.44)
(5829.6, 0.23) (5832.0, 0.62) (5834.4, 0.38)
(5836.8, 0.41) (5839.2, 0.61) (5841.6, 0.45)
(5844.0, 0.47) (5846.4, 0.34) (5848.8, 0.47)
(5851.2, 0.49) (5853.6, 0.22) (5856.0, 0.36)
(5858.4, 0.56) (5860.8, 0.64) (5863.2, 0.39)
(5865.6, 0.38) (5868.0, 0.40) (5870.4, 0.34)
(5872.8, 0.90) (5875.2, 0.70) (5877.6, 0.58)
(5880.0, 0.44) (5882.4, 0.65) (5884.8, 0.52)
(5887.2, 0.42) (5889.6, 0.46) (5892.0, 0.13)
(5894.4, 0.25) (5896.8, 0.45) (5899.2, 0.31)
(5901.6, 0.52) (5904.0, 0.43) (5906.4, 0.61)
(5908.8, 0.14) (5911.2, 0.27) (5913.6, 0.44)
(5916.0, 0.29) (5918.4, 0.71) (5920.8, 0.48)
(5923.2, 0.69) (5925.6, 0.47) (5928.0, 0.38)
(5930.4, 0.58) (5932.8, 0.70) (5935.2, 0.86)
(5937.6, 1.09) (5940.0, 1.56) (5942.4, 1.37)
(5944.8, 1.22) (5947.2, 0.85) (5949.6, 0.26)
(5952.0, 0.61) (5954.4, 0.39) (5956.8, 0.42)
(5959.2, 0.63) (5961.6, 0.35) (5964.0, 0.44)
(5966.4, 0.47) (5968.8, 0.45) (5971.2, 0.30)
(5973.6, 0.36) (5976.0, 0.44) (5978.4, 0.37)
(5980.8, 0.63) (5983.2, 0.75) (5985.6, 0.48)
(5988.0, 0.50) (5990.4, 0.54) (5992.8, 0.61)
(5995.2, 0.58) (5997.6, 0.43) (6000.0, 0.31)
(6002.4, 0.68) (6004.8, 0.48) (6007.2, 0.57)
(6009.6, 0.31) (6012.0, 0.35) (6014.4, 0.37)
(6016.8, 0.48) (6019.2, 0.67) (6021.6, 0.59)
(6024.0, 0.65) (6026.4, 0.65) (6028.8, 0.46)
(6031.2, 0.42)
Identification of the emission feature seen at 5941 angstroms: [O II]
